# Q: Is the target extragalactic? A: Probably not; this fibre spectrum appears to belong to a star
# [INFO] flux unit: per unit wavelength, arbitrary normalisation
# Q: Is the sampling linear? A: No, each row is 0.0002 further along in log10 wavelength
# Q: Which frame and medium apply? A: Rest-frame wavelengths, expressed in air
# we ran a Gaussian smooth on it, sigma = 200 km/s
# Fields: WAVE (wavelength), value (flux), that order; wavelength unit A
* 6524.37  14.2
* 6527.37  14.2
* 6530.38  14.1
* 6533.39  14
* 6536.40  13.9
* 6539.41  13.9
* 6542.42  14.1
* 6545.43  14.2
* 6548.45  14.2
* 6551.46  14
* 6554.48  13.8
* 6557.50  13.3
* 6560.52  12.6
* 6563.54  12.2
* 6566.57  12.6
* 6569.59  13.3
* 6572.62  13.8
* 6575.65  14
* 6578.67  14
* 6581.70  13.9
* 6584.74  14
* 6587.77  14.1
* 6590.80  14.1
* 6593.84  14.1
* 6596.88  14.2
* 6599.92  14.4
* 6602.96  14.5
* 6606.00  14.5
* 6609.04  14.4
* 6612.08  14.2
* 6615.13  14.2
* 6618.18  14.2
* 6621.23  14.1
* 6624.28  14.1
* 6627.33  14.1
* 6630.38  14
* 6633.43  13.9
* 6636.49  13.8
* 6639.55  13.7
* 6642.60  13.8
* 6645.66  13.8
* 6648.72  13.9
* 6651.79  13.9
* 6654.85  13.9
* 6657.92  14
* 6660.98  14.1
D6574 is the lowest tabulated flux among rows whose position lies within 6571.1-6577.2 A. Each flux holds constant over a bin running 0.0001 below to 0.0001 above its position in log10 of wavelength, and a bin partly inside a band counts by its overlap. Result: 13.8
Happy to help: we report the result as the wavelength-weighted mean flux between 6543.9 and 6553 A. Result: 14.1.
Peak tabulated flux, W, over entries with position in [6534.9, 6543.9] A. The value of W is 14.1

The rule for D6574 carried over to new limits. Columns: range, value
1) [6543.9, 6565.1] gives 12.2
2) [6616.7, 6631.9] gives 14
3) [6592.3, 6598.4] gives 14.1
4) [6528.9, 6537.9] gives 13.9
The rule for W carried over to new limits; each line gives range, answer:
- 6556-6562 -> 13.3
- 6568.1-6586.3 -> 14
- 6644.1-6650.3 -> 13.9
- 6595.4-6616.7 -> 14.5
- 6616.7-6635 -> 14.2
